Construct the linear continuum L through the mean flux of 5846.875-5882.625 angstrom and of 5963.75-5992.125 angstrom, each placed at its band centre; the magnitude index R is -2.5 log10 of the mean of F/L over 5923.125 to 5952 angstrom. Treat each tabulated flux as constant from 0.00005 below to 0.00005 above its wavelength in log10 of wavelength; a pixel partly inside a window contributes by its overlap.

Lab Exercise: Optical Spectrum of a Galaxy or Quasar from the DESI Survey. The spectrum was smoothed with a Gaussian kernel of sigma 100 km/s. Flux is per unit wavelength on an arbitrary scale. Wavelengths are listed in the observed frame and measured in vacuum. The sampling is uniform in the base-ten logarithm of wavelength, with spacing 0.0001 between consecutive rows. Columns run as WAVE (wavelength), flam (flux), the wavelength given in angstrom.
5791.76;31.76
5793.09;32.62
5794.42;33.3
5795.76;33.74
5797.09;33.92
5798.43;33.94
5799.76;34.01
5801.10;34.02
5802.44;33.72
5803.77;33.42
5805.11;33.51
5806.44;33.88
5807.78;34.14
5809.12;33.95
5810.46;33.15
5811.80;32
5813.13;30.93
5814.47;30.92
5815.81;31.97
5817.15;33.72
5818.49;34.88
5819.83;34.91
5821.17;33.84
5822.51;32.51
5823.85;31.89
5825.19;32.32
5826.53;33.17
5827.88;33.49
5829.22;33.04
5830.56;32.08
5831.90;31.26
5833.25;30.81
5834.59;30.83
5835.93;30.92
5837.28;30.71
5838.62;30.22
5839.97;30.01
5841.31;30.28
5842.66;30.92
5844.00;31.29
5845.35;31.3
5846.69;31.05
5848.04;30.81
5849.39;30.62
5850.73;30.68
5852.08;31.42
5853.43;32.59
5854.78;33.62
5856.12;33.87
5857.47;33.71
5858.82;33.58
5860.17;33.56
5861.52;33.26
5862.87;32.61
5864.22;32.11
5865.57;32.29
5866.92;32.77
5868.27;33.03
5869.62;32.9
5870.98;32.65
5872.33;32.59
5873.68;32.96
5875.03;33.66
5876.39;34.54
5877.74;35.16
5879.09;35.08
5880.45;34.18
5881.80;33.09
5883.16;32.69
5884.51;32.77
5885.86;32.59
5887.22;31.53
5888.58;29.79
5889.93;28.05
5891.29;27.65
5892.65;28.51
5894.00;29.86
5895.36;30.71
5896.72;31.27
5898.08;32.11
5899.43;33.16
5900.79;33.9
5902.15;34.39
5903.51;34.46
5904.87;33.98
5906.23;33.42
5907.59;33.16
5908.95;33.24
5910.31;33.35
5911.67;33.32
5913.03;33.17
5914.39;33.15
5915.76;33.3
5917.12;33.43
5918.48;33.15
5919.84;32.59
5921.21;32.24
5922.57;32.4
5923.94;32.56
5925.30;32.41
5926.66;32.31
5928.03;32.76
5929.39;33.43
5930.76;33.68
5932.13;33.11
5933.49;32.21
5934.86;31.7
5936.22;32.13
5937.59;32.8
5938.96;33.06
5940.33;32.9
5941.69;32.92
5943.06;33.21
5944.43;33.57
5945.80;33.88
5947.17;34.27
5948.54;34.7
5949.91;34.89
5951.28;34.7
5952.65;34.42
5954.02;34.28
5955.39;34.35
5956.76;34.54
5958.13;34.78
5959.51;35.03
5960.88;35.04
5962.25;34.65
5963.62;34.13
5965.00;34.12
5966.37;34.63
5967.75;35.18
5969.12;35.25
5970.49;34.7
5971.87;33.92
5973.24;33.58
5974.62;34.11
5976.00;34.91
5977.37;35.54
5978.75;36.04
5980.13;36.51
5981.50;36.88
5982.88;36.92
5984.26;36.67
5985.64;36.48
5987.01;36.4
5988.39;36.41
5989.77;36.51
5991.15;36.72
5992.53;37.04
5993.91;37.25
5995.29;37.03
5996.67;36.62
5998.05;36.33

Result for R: 0.05 mag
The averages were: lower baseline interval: 32.9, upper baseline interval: 35.6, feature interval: 33.2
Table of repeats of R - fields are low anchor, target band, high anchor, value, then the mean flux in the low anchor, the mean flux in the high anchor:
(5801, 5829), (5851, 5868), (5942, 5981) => 0.02 mag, 33.1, 34.6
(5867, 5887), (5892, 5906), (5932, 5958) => 0.04 mag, 33.4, 33.6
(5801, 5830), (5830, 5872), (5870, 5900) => 0.02 mag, 33.1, 32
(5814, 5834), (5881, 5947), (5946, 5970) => 0.05 mag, 32.7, 34.6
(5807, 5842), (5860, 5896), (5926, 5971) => 0.02 mag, 32.2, 33.9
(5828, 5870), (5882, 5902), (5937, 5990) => 0.06 mag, 31.9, 34.8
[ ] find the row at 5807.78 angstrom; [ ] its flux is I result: 34.14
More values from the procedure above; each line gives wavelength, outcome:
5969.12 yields 35.25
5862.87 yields 32.61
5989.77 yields 36.51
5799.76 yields 34.01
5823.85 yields 31.89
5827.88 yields 33.49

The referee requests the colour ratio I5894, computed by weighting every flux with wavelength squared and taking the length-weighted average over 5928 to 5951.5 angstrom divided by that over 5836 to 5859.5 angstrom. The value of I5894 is 1.09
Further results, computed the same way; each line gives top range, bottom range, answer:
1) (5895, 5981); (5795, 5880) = 1.07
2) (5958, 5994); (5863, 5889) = 1.11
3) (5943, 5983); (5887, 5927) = 1.10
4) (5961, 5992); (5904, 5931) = 1.09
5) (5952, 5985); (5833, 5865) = 1.15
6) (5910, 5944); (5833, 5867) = 1.06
